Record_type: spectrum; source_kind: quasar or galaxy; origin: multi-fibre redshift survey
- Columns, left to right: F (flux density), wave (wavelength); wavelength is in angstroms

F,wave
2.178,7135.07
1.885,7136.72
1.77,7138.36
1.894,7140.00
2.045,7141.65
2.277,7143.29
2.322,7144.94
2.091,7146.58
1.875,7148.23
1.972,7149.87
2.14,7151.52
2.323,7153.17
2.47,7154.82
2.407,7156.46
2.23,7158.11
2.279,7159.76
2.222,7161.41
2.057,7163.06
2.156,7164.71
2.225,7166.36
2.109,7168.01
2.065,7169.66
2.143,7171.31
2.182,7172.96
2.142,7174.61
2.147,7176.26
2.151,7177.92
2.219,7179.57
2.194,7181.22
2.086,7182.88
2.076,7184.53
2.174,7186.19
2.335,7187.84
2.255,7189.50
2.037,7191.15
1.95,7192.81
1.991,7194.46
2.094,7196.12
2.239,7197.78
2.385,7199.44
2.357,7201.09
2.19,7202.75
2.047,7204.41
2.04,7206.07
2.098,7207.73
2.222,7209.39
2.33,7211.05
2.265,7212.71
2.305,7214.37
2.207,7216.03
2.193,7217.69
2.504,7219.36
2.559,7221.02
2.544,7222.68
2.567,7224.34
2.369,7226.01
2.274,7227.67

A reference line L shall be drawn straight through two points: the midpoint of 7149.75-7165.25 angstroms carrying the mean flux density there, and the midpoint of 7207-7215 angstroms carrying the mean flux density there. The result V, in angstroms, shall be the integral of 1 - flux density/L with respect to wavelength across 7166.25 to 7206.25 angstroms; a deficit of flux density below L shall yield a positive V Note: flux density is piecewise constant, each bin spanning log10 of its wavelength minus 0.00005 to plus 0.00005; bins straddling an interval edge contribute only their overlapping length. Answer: 1.6 angstroms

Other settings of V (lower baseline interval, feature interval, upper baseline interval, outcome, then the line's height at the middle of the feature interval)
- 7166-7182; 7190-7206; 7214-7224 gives 1.0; 2.29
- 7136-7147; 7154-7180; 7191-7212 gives -1.4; 2.09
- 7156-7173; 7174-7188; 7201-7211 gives 0.1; 2.17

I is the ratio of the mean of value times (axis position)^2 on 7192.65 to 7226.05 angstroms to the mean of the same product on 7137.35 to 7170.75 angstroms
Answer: 1.07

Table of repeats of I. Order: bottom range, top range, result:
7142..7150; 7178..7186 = 1.02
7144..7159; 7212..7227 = 1.11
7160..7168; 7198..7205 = 1.05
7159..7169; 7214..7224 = 1.12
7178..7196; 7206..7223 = 1.09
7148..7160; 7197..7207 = 1.01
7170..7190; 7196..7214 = 1.03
